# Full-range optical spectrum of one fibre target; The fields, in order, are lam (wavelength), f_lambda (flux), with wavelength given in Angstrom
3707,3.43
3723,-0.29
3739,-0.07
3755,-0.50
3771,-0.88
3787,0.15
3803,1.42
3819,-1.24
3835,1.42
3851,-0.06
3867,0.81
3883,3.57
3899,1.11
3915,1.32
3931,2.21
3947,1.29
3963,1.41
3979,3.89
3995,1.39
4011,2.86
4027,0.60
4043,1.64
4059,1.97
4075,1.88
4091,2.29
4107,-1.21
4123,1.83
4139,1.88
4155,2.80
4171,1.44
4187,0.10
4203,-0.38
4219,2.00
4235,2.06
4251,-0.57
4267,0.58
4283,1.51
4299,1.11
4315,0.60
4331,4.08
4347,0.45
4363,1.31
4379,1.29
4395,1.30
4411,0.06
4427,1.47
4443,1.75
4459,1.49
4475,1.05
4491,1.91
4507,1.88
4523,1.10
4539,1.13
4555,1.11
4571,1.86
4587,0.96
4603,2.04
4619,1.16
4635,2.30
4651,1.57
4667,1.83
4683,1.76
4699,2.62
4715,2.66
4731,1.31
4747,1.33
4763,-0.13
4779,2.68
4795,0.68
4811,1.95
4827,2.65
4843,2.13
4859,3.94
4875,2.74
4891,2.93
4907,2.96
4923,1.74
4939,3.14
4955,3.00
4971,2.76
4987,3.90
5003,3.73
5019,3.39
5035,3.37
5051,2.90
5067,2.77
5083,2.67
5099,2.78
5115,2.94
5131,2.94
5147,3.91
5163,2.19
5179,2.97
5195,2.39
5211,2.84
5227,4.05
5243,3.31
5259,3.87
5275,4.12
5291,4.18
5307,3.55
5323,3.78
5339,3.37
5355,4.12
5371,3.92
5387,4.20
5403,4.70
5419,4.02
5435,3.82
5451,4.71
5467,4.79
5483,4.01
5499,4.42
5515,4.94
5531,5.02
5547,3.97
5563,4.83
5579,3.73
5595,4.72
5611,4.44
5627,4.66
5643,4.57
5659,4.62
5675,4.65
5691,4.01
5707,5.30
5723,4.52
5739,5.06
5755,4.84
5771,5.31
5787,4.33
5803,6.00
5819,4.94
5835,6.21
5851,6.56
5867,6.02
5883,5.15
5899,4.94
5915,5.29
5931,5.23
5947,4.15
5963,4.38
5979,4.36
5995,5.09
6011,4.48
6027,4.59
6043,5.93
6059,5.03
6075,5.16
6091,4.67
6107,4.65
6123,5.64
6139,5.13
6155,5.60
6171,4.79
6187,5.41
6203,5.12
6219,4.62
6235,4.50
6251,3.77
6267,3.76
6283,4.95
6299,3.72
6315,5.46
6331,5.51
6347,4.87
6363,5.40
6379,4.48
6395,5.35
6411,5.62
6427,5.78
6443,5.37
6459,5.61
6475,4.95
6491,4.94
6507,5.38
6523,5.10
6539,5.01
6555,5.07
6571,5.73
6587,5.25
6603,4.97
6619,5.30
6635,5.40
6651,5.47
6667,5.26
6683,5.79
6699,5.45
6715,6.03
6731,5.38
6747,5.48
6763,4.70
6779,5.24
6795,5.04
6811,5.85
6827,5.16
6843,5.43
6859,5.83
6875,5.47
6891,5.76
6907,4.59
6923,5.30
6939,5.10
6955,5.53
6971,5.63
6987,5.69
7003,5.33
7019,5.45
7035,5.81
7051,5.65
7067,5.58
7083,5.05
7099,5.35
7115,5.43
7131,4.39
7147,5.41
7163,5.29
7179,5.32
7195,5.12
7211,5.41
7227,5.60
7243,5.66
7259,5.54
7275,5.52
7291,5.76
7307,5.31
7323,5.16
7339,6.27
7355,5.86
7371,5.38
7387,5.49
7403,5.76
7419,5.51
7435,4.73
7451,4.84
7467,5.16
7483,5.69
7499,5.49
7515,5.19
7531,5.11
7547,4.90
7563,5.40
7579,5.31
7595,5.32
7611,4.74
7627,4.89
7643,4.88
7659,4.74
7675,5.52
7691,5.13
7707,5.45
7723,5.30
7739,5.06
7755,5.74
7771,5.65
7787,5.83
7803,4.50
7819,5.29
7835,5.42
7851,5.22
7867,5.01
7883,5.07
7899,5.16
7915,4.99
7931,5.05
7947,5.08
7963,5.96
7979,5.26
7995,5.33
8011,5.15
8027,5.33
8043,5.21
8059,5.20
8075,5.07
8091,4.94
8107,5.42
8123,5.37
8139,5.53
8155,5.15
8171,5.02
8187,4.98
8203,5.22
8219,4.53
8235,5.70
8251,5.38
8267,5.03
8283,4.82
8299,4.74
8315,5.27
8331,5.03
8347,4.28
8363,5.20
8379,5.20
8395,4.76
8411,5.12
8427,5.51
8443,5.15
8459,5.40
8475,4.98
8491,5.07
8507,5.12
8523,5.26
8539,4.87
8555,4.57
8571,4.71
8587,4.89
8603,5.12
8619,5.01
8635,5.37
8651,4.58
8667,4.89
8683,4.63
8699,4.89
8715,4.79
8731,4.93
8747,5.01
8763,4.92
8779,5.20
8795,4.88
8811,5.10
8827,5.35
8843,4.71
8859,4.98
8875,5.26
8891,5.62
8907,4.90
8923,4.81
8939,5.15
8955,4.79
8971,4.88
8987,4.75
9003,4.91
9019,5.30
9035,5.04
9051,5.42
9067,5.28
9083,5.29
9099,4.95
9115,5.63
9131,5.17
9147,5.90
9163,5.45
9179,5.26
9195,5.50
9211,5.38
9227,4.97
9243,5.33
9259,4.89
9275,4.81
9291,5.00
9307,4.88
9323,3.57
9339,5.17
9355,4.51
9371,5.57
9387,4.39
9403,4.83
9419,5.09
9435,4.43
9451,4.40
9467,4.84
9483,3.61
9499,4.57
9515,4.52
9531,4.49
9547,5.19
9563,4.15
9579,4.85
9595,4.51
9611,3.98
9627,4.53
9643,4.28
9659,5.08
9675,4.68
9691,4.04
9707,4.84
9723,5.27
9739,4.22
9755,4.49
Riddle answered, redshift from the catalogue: 0.21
